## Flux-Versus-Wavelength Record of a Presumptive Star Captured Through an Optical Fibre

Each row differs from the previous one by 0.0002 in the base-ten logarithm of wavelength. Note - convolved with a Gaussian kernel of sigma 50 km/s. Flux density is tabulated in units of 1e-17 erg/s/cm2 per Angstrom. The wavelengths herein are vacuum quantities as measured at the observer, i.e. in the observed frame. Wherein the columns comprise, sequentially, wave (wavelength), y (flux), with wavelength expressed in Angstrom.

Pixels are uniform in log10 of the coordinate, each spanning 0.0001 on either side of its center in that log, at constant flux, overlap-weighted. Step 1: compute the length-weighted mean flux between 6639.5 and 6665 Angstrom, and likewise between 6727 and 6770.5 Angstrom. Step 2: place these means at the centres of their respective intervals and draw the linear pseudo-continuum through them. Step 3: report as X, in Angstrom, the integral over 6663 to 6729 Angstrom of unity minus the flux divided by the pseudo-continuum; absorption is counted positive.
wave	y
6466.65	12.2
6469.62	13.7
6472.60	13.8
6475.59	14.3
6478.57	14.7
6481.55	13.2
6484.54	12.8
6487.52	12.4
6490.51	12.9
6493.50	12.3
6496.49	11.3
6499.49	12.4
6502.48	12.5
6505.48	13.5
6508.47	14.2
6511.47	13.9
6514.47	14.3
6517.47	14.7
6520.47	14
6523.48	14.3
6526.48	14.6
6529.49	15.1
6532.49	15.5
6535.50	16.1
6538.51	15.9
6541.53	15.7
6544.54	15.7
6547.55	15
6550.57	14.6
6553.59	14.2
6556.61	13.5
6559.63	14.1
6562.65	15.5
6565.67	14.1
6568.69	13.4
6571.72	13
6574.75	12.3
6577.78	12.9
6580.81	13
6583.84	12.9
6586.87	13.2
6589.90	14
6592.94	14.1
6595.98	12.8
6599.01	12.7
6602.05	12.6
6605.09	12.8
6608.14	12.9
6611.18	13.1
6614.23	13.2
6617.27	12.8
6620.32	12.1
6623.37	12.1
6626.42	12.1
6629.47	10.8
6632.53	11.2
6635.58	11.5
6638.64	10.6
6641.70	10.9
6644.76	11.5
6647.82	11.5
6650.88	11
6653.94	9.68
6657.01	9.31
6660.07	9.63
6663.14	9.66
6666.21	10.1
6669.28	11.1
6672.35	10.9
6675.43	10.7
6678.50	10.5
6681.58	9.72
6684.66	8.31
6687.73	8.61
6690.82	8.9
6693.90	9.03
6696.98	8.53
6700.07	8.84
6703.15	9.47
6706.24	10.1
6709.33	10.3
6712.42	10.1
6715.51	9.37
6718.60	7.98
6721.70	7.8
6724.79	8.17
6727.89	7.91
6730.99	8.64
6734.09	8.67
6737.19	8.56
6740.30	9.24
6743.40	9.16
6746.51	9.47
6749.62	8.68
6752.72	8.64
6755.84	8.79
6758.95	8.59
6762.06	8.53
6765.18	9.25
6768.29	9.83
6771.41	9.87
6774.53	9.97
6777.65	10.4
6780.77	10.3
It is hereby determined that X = 2.4 Angstrom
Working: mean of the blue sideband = 10.4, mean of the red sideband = 8.88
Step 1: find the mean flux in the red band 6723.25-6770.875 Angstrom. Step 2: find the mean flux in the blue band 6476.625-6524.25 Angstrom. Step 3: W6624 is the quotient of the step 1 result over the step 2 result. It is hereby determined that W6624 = 0.66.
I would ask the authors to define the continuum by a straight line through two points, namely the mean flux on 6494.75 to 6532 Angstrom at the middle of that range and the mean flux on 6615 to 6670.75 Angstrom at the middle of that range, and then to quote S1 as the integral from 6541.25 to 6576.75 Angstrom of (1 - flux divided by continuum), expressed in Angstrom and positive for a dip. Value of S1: -3.8 Angstrom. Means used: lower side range 13.8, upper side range 11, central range 14.2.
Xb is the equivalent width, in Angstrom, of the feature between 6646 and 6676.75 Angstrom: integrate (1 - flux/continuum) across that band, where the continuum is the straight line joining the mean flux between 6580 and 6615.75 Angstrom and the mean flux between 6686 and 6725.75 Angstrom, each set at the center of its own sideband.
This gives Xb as 1.0 Angstrom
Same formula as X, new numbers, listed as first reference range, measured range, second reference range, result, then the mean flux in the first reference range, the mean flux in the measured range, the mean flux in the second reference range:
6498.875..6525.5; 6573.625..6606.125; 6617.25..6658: -2.3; 13.8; 13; 11.2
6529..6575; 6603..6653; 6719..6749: 1.1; 14.7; 11.9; 8.6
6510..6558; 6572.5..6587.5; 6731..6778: 0.9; 14.8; 12.8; 9.13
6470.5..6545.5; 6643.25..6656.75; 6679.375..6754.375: -0.3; 14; 10.8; 8.94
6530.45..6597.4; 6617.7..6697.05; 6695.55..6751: 4.8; 14.2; 10.4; 8.94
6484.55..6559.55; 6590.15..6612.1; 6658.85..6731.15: -2.1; 14.1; 13.1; 9.36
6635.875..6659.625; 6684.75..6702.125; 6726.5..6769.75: 1.9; 10.6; 8.77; 8.86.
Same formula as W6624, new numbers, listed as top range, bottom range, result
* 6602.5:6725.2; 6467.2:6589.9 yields 0.75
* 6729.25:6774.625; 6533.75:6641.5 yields 0.68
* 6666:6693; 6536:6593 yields 0.70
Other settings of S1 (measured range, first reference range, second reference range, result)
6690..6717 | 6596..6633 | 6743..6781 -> 2.87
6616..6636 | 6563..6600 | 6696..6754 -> 0.22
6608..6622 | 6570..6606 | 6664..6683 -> -0.66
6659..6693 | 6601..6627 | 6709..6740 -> 2.05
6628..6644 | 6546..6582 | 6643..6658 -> 0.21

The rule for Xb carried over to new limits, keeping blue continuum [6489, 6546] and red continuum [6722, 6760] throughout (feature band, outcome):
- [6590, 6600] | -0.88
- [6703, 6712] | -0.52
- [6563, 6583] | -0.70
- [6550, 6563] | -1.05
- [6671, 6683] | -0.24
